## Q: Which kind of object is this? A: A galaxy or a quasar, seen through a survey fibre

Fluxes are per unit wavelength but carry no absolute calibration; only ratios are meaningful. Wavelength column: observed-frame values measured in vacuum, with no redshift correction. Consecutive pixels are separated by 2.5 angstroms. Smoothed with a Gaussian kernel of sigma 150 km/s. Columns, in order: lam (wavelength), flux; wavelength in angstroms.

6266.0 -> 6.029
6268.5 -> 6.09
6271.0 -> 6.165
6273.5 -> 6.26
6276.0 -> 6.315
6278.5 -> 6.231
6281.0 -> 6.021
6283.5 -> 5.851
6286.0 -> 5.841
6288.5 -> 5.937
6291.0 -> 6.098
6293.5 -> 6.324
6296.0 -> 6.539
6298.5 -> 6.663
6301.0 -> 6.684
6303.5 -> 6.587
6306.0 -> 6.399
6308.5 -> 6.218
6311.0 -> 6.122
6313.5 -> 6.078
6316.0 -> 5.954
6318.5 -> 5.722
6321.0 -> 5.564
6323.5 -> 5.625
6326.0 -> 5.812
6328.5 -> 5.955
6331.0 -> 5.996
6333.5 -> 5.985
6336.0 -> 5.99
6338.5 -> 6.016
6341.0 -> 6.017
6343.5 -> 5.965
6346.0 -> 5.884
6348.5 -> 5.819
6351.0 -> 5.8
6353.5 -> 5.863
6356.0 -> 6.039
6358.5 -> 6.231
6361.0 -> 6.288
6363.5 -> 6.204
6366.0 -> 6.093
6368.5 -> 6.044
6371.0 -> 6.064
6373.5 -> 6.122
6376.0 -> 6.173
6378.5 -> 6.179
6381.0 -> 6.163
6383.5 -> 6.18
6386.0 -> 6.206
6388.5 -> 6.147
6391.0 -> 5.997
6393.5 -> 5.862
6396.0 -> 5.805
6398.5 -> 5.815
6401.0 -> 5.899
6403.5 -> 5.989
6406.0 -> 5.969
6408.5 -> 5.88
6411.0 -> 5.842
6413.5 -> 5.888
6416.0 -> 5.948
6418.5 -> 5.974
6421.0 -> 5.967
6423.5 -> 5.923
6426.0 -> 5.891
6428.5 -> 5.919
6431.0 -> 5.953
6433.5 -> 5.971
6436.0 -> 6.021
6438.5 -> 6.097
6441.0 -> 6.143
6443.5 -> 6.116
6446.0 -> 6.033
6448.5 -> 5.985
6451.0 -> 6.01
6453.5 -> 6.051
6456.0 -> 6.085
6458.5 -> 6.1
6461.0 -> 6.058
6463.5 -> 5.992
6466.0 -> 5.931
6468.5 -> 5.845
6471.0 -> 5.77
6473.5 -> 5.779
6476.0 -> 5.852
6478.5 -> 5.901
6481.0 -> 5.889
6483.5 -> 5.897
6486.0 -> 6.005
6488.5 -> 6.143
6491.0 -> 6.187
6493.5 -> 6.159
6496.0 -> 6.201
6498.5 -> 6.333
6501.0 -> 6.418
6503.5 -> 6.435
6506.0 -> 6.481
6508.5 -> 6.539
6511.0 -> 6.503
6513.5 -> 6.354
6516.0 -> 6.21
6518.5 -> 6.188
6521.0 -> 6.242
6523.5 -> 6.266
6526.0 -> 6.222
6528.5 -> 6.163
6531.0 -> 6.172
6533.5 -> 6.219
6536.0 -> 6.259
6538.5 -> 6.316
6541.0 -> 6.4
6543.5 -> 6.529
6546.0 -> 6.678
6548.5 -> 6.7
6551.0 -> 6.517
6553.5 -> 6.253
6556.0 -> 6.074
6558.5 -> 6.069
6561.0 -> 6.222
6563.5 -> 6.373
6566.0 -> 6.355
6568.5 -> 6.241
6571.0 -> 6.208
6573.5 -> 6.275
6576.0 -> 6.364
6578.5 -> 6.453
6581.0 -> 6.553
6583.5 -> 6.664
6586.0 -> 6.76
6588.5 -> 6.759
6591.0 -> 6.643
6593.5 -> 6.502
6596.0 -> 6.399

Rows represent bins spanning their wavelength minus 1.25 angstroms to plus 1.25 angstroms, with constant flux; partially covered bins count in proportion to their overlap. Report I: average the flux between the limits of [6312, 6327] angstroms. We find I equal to 5.8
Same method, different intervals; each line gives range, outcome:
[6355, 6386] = 6.15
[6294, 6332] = 6.13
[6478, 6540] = 6.23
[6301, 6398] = 6.04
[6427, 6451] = 6.02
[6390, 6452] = 5.96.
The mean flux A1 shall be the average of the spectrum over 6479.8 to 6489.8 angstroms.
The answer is 5.98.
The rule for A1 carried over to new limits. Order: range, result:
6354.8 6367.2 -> 6.17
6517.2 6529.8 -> 6.22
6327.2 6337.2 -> 5.98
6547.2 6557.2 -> 6.39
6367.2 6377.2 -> 6.1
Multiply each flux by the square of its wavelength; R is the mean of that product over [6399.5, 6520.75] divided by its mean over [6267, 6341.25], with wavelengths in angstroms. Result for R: 1.0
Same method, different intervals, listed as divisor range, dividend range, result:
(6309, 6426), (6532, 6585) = 1.13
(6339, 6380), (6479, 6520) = 1.08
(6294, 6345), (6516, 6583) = 1.11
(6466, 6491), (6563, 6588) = 1.12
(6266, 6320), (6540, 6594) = 1.13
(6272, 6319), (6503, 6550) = 1.10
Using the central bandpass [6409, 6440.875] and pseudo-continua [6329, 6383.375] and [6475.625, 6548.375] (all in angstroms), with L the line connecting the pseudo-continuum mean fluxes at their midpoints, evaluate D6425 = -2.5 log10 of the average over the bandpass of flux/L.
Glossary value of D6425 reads 0.03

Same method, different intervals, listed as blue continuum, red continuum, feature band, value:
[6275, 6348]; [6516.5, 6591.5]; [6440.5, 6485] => 0.052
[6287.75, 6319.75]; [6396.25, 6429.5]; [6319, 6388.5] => 0.016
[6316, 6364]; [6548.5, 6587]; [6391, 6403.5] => 0.030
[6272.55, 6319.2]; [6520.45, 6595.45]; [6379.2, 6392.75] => 0.024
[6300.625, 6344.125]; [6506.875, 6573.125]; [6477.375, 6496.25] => 0.037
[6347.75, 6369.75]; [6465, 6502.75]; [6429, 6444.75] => -0.002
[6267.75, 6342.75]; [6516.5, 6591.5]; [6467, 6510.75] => 0.032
